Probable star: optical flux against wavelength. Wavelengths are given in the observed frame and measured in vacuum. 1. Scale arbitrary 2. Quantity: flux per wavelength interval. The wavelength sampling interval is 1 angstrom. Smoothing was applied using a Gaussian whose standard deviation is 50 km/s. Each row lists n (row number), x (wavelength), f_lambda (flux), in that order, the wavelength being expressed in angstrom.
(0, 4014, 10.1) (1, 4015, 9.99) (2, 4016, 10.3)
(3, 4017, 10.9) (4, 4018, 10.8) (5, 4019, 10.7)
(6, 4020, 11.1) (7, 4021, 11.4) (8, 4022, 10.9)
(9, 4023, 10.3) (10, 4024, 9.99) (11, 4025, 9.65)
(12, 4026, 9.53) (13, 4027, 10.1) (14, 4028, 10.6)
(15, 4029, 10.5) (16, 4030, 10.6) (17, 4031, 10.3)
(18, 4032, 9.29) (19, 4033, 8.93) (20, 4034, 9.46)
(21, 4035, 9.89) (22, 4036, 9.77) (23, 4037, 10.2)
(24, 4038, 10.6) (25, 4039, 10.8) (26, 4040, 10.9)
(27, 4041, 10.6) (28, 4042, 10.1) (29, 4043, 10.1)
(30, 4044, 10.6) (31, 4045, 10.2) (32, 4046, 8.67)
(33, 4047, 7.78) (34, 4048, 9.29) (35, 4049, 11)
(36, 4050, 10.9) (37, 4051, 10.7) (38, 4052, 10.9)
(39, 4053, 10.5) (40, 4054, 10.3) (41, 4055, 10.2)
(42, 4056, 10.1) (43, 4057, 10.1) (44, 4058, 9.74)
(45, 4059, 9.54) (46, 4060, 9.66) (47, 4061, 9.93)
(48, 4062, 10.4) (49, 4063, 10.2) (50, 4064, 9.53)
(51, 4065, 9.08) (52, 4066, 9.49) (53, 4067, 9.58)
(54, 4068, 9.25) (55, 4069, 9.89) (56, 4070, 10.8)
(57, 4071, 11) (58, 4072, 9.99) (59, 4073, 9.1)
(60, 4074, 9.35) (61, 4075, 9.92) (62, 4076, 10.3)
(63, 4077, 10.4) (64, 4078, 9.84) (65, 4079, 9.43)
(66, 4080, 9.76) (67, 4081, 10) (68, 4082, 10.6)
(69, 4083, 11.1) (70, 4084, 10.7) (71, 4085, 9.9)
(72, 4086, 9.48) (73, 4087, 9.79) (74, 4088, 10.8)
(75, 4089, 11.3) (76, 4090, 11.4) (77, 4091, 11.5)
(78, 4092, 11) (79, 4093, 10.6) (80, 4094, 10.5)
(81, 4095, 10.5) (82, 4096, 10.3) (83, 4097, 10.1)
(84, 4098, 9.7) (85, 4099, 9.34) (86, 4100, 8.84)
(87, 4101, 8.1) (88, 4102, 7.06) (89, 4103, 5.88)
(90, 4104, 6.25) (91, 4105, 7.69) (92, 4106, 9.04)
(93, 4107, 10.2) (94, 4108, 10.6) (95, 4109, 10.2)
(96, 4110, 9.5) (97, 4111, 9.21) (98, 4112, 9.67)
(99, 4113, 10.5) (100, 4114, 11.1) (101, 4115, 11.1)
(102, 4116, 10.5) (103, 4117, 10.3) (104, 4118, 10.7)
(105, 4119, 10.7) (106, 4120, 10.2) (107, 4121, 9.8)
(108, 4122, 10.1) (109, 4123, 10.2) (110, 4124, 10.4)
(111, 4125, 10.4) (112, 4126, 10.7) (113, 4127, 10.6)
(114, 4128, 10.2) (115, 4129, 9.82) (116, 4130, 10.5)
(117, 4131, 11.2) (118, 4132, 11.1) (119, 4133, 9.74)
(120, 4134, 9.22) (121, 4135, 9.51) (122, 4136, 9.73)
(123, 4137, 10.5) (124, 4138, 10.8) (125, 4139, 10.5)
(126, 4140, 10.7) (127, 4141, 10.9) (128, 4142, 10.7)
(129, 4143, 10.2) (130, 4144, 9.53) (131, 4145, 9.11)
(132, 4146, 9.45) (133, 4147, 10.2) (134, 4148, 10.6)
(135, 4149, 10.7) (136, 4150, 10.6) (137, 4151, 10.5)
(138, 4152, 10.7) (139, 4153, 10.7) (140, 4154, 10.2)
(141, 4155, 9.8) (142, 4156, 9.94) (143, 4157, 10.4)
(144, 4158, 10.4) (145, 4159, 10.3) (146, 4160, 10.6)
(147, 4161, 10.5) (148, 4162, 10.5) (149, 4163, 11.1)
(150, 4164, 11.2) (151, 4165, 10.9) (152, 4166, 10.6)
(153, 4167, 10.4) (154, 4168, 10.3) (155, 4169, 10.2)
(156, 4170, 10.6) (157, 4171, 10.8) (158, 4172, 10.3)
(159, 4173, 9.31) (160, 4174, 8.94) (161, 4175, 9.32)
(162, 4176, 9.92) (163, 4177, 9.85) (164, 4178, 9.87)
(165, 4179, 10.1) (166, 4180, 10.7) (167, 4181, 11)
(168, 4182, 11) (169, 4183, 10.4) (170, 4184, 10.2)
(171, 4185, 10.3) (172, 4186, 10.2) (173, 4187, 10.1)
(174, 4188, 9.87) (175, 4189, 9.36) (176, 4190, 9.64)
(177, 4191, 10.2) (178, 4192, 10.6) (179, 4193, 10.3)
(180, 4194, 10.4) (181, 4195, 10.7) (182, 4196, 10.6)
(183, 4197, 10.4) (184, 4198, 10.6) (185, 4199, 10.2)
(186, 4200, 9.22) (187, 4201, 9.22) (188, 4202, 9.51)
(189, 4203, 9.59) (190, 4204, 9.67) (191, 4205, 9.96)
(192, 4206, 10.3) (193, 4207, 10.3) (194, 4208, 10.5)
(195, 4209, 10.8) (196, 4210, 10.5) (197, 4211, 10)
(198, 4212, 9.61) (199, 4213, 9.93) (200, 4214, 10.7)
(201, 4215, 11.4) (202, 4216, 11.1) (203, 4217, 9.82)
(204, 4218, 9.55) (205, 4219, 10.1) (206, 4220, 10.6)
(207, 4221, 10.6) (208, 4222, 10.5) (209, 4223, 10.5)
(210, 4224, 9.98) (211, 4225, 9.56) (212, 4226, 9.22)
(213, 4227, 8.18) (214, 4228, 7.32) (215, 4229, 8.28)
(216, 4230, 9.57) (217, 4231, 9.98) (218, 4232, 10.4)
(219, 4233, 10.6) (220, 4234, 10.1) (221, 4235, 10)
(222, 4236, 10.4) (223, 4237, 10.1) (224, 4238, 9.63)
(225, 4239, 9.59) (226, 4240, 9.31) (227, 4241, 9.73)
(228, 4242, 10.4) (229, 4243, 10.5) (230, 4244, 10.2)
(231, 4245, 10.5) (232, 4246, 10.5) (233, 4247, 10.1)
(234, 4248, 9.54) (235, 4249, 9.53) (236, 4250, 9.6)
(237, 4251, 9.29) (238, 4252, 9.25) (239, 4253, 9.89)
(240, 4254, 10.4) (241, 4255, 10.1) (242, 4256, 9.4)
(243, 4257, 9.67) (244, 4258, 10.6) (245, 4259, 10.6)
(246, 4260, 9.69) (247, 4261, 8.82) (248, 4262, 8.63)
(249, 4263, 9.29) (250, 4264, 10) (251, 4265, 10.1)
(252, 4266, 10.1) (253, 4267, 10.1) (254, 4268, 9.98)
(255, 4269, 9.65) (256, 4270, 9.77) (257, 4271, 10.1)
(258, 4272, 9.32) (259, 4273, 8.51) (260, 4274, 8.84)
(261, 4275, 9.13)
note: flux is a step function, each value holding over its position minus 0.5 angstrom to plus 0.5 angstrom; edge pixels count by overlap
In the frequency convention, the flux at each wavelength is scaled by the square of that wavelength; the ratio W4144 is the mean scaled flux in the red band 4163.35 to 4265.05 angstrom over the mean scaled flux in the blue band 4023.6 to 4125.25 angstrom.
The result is 1.08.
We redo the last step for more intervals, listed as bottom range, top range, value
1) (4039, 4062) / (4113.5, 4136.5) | 1.06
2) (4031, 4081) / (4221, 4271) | 1.08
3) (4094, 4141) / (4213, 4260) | 1.07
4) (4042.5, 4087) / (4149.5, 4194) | 1.09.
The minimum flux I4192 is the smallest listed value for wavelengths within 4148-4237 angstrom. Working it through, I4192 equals 7.32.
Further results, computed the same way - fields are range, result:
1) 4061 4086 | 9.08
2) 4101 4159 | 5.88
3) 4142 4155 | 9.11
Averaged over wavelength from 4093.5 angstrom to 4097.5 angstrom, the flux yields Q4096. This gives 10.3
